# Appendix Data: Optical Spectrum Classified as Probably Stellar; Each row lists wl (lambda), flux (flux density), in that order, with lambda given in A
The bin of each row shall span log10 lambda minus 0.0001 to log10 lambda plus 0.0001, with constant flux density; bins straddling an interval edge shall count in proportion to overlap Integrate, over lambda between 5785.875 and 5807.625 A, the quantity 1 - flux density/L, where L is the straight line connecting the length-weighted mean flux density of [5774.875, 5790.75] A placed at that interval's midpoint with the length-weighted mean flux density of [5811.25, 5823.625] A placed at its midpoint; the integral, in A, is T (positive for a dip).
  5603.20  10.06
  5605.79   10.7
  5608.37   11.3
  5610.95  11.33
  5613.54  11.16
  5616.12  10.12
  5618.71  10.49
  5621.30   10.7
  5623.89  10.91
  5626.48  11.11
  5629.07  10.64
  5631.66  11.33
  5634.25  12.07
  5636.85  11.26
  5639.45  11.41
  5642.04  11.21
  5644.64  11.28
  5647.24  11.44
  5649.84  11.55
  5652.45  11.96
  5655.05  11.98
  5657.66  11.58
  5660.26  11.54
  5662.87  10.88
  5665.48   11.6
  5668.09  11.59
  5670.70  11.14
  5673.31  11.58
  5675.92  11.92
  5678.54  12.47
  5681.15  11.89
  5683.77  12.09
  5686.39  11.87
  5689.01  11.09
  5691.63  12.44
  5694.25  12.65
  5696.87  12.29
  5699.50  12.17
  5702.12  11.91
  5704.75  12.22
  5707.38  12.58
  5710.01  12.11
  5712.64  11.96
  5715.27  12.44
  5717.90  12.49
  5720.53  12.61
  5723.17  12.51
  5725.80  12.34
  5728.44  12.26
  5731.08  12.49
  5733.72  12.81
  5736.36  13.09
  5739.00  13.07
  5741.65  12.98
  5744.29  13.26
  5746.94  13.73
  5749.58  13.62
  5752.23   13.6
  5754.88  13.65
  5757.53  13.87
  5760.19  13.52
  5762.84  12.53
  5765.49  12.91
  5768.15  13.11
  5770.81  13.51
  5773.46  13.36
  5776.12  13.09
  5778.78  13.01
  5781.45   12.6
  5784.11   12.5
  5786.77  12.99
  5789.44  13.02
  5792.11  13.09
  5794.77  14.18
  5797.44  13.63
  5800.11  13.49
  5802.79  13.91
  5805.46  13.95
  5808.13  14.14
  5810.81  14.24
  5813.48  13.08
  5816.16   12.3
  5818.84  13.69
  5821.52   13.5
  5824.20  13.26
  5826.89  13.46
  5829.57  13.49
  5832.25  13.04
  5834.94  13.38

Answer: -0.92 A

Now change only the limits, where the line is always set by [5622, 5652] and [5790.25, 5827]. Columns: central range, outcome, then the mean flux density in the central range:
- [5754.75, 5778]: -0.46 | 13.3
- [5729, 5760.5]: -1.37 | 13.3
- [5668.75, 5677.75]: 0.13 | 11.6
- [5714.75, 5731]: -0.02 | 12.4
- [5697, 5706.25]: 0.01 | 12.1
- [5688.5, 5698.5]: -0.13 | 12.2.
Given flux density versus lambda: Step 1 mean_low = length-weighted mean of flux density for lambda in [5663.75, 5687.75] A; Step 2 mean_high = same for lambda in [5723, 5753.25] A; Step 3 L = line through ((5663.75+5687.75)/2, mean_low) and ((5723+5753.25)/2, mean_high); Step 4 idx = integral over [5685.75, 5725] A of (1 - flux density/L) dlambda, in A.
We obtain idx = 0.4 A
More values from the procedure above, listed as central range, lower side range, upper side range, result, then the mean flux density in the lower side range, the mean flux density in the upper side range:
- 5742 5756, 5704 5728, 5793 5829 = -0.8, 12.4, 13.6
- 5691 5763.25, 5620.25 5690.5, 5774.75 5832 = -2.1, 11.5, 13.4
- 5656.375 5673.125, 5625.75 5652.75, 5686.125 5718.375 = 0.4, 11.4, 12.2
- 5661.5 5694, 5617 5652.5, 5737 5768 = 0.6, 11.2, 13.3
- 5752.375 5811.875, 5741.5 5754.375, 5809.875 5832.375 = 0.2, 13.5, 13.3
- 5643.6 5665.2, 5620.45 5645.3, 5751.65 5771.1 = 0.0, 11.2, 13.3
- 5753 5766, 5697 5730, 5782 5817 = -0.4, 12.3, 13.4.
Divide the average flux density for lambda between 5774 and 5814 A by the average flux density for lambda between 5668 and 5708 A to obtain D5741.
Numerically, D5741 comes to 1.12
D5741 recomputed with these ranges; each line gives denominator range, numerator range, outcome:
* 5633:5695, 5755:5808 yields 1.14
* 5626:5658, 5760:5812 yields 1.16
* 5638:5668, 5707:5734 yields 1.08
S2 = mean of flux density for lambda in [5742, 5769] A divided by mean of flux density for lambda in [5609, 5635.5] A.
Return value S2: 1.22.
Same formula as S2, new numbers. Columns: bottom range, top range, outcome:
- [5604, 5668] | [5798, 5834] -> 1.20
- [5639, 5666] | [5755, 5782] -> 1.15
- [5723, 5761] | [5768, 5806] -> 1.01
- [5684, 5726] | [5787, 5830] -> 1.11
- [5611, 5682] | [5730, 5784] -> 1.16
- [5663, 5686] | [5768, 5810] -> 1.14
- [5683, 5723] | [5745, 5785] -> 1.09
